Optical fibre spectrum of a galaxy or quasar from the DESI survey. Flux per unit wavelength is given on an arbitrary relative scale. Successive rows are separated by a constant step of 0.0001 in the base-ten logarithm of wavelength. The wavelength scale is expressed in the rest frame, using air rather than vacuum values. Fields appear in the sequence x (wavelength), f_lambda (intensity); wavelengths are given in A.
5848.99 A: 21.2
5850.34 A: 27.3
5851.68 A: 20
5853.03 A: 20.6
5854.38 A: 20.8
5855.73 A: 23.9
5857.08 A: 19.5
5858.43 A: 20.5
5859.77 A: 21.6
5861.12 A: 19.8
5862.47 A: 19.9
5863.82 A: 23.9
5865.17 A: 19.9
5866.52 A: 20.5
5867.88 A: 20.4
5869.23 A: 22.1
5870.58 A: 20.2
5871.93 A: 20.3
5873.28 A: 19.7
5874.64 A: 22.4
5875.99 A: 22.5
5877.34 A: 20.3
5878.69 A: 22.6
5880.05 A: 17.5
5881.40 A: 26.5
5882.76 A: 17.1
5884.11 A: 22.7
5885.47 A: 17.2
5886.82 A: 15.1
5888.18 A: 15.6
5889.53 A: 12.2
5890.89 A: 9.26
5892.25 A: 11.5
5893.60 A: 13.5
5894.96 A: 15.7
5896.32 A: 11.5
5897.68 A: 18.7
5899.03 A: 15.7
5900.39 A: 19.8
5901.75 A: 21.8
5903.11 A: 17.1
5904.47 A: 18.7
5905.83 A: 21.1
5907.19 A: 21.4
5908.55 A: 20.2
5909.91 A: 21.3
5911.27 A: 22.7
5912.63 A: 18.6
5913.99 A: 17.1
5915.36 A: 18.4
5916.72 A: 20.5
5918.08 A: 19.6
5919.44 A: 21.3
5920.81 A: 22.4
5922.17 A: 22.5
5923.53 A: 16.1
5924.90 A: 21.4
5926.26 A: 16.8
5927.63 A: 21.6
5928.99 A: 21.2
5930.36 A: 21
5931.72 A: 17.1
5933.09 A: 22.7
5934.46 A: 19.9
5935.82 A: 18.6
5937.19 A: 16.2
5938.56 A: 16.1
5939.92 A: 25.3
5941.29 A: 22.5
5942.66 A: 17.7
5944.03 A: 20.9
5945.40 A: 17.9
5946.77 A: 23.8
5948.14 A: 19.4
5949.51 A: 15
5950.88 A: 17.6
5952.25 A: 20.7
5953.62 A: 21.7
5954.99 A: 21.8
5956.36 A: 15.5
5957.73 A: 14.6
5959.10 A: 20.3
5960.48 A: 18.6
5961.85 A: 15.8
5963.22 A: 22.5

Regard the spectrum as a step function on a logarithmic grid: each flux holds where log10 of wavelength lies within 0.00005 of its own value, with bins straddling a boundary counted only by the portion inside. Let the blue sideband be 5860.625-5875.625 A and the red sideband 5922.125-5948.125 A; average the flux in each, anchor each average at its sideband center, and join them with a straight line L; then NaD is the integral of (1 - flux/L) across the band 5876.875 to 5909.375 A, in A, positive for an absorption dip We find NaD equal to 4.6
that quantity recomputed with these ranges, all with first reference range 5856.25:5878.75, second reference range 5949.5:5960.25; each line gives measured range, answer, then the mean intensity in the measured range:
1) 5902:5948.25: -1.43 A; 20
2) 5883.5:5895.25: 3.28 A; 14.7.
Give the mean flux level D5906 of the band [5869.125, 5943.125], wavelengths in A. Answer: 19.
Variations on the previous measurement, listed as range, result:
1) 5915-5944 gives 20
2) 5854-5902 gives 18.9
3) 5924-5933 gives 19.9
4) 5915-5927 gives 19.9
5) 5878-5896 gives 16.5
